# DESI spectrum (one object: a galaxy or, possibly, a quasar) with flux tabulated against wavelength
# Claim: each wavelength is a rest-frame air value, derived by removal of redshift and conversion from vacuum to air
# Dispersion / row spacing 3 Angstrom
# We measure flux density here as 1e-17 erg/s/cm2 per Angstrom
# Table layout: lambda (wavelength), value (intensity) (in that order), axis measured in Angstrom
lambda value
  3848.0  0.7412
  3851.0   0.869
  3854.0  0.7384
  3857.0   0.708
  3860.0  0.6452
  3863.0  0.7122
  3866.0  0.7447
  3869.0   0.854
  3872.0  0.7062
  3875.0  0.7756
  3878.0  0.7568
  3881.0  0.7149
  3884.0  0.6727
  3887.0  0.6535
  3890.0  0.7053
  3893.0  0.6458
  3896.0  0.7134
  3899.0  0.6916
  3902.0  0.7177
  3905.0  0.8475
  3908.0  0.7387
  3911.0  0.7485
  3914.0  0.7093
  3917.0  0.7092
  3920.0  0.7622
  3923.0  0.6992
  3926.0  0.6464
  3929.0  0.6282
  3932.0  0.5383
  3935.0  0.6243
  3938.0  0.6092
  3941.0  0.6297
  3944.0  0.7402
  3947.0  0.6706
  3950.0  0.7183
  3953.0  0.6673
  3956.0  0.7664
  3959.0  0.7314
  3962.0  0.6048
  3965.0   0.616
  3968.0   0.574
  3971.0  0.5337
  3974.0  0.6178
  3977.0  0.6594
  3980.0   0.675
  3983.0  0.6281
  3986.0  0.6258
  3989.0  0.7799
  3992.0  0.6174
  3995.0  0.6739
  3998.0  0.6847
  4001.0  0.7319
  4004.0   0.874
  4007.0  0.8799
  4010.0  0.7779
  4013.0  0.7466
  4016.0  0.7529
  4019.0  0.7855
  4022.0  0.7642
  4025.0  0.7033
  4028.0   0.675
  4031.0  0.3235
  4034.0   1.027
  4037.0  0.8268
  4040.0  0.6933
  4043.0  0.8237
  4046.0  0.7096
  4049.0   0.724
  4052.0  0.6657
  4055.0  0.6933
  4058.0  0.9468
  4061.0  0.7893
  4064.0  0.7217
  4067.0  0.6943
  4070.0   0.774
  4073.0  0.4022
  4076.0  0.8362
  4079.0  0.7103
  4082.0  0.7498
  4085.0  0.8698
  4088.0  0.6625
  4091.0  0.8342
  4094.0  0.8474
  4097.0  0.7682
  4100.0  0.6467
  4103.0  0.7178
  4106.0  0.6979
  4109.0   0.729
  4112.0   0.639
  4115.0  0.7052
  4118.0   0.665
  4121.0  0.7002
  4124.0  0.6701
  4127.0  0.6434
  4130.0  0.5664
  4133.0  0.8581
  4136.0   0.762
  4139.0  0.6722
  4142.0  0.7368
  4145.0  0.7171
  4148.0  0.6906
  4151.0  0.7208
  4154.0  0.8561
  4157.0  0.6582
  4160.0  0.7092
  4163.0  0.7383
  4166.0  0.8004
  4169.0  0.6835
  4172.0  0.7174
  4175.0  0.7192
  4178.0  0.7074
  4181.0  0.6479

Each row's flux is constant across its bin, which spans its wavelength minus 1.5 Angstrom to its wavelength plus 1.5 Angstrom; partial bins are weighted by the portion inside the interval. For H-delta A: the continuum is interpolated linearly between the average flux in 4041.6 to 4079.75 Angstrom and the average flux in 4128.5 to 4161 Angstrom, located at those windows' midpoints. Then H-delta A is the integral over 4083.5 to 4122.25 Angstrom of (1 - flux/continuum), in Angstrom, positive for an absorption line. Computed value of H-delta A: -0.2 Angstrom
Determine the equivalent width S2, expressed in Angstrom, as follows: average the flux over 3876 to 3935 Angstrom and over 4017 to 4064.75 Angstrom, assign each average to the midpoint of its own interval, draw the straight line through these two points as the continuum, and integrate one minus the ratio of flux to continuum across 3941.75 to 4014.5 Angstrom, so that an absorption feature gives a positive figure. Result 3.2 Angstrom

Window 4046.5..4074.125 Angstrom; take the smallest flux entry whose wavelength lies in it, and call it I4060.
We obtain 0.4022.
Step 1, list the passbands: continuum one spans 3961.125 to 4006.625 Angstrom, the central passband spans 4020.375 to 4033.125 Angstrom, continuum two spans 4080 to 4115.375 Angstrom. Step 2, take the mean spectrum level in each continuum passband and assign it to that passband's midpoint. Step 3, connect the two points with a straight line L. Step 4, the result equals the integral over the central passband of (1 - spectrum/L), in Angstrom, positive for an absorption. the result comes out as 1.01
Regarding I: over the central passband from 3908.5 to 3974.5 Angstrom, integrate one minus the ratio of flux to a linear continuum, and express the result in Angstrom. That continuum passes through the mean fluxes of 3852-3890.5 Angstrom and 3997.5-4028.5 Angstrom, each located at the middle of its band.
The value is 7.28 Angstrom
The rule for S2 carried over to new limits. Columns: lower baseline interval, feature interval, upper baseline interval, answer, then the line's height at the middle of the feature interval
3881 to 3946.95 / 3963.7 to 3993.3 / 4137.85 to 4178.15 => 2.7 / 0.697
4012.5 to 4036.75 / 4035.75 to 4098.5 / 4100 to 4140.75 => -3.3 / 0.712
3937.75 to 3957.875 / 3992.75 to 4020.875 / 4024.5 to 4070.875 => -1.8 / 0.719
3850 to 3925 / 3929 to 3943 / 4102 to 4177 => 2.2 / 0.725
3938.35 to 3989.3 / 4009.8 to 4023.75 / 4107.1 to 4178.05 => -1.9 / 0.673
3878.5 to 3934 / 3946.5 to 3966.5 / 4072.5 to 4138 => 0.6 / 0.702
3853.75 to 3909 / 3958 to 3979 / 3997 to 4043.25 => 3.5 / 0.742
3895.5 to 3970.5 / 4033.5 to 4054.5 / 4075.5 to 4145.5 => -1.7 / 0.708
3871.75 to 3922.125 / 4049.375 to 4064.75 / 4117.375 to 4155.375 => -1.0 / 0.716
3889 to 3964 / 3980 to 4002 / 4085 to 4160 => 0.7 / 0.699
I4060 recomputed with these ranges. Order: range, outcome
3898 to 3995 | 0.5337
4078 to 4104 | 0.6467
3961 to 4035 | 0.3235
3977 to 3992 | 0.6174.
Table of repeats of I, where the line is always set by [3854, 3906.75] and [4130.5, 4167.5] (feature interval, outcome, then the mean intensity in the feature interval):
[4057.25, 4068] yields -0.7 Angstrom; 0.781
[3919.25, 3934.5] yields 1.6 Angstrom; 0.648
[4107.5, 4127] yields 1.5 Angstrom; 0.682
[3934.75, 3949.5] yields 1.3 Angstrom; 0.662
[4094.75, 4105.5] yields 0.2 Angstrom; 0.719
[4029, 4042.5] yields 0.1 Angstrom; 0.724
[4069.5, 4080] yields 0.9 Angstrom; 0.67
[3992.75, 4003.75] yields 0.3 Angstrom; 0.712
